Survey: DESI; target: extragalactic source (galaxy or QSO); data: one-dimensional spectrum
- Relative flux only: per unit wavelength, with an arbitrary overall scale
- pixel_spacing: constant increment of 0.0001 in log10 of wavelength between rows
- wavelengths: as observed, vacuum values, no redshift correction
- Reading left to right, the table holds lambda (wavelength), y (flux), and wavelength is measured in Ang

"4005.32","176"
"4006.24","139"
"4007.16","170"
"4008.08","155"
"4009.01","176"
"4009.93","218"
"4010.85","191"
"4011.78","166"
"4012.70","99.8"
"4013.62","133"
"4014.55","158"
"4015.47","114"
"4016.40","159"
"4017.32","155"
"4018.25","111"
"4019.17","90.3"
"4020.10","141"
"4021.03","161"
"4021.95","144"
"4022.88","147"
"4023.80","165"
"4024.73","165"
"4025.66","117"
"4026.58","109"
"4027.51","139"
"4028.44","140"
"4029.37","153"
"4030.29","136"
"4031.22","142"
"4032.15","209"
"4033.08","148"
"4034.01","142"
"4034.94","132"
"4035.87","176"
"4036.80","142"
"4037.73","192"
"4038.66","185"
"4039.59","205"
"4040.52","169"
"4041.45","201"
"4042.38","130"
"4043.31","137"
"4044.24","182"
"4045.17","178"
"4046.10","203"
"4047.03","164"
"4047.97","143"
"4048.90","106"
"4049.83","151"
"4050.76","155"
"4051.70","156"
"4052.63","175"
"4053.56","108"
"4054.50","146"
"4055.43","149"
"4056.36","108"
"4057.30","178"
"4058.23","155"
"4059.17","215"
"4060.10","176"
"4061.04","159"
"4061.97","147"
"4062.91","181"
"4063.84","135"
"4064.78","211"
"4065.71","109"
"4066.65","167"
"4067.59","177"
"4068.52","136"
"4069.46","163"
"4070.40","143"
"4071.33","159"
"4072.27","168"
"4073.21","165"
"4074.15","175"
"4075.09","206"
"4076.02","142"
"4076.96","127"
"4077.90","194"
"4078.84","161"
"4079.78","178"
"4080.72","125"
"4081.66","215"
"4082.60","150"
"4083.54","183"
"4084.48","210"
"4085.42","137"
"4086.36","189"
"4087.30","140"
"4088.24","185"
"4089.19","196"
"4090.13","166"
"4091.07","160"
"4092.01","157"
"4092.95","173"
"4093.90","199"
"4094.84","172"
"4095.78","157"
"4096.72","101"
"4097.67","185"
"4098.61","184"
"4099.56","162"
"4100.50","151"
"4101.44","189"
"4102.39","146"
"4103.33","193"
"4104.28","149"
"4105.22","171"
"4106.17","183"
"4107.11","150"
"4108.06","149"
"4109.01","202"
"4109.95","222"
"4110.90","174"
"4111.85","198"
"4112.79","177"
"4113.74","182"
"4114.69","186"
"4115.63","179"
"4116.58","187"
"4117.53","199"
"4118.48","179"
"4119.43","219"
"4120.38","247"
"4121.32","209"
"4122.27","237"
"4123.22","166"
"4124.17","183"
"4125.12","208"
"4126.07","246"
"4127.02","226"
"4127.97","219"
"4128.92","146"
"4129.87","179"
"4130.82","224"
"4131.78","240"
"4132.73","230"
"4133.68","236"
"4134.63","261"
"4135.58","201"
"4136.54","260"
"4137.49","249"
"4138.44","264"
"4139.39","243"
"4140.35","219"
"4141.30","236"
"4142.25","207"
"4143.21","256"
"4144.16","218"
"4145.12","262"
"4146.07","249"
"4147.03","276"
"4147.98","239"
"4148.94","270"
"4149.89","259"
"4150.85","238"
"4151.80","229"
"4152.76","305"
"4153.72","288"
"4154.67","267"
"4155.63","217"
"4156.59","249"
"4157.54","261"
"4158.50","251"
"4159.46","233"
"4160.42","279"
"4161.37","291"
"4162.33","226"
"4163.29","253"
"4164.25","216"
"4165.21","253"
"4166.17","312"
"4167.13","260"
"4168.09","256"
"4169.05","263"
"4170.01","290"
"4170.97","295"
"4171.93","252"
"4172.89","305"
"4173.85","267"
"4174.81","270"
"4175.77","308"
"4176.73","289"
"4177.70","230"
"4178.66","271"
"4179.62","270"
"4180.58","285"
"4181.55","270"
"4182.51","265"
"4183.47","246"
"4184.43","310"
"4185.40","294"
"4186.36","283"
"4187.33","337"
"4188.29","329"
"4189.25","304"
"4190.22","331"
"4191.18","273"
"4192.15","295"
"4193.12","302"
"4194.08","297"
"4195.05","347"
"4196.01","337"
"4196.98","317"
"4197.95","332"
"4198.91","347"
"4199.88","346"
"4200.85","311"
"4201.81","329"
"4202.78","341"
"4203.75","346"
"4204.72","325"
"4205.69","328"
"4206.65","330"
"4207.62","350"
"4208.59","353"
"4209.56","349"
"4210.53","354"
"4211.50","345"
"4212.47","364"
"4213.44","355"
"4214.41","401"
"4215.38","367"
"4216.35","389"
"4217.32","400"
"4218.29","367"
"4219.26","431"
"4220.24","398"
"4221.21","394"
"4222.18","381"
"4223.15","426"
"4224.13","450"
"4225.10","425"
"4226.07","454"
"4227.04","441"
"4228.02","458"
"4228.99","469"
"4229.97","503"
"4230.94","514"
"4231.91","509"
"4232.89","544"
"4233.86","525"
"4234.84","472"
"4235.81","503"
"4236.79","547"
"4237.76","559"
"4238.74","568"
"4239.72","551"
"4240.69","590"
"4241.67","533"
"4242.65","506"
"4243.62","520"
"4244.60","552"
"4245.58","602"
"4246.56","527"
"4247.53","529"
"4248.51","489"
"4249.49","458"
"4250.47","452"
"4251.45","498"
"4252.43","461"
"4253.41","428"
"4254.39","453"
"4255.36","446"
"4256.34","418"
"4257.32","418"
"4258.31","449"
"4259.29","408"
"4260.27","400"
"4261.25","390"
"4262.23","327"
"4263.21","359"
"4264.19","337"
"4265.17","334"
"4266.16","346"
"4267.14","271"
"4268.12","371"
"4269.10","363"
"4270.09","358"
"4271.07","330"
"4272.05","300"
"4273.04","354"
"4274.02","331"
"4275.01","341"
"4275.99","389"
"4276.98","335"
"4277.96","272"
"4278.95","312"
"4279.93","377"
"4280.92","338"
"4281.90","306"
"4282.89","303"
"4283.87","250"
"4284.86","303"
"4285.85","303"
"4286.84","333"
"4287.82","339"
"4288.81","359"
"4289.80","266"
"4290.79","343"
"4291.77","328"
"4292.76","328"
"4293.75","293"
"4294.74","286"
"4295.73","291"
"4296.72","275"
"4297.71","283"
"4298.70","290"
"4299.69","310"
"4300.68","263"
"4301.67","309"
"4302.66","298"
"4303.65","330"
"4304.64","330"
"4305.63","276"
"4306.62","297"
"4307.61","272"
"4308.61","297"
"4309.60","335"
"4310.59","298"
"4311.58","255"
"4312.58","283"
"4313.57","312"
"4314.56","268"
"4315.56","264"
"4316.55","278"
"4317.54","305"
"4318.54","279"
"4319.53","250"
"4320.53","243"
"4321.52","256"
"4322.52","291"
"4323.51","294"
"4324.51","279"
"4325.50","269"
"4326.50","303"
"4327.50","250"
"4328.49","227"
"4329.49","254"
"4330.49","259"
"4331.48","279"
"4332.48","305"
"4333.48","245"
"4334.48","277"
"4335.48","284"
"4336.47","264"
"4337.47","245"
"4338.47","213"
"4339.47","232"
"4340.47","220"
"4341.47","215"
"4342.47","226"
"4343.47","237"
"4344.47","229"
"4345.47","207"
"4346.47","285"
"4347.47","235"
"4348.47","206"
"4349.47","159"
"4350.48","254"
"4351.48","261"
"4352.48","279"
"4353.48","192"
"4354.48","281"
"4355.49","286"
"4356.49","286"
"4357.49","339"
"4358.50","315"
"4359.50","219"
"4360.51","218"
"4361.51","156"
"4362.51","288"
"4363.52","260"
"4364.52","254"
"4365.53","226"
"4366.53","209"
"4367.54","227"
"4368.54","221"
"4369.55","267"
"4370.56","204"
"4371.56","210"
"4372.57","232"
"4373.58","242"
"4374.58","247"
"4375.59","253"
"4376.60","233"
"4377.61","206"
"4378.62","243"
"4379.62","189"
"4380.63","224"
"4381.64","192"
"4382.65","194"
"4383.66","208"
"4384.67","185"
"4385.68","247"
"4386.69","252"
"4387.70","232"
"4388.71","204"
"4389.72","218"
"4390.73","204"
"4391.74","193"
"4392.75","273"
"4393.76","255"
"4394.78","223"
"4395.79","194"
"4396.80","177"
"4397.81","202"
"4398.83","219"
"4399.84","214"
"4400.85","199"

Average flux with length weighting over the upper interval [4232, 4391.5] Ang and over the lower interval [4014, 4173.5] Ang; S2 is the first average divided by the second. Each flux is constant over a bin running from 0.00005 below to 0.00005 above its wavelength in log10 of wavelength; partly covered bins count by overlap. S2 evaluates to 1.65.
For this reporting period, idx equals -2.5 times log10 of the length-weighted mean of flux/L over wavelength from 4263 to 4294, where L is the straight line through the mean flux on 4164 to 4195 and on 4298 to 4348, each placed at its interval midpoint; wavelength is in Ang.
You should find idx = -0.19 mag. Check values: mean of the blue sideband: 284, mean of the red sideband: 270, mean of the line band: 327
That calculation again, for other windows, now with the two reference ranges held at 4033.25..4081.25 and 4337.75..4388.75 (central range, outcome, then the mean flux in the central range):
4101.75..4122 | -0.08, 186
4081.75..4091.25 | -0.04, 174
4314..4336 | -0.20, 271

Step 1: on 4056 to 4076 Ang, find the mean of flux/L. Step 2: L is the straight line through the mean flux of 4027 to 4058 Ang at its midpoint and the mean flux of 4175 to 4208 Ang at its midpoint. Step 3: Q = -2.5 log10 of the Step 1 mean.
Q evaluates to 0.109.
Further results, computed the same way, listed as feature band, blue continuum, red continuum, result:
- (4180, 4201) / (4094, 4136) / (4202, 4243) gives 0.18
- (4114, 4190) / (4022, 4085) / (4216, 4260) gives 0.30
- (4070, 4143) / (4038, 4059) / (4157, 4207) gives 0.15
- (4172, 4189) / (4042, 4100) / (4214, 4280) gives 0.17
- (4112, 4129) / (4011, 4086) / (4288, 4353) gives -0.08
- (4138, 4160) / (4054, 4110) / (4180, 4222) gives 0.05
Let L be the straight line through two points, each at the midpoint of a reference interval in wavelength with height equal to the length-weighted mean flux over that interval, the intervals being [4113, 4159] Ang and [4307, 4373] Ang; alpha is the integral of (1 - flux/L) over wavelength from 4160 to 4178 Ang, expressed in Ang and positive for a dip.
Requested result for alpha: -2.8 Ang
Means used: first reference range 229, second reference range 256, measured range 270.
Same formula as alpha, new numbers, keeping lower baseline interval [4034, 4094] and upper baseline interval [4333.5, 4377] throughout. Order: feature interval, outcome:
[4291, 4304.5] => -4.43 Ang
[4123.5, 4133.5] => -1.60 Ang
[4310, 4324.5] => -2.87 Ang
